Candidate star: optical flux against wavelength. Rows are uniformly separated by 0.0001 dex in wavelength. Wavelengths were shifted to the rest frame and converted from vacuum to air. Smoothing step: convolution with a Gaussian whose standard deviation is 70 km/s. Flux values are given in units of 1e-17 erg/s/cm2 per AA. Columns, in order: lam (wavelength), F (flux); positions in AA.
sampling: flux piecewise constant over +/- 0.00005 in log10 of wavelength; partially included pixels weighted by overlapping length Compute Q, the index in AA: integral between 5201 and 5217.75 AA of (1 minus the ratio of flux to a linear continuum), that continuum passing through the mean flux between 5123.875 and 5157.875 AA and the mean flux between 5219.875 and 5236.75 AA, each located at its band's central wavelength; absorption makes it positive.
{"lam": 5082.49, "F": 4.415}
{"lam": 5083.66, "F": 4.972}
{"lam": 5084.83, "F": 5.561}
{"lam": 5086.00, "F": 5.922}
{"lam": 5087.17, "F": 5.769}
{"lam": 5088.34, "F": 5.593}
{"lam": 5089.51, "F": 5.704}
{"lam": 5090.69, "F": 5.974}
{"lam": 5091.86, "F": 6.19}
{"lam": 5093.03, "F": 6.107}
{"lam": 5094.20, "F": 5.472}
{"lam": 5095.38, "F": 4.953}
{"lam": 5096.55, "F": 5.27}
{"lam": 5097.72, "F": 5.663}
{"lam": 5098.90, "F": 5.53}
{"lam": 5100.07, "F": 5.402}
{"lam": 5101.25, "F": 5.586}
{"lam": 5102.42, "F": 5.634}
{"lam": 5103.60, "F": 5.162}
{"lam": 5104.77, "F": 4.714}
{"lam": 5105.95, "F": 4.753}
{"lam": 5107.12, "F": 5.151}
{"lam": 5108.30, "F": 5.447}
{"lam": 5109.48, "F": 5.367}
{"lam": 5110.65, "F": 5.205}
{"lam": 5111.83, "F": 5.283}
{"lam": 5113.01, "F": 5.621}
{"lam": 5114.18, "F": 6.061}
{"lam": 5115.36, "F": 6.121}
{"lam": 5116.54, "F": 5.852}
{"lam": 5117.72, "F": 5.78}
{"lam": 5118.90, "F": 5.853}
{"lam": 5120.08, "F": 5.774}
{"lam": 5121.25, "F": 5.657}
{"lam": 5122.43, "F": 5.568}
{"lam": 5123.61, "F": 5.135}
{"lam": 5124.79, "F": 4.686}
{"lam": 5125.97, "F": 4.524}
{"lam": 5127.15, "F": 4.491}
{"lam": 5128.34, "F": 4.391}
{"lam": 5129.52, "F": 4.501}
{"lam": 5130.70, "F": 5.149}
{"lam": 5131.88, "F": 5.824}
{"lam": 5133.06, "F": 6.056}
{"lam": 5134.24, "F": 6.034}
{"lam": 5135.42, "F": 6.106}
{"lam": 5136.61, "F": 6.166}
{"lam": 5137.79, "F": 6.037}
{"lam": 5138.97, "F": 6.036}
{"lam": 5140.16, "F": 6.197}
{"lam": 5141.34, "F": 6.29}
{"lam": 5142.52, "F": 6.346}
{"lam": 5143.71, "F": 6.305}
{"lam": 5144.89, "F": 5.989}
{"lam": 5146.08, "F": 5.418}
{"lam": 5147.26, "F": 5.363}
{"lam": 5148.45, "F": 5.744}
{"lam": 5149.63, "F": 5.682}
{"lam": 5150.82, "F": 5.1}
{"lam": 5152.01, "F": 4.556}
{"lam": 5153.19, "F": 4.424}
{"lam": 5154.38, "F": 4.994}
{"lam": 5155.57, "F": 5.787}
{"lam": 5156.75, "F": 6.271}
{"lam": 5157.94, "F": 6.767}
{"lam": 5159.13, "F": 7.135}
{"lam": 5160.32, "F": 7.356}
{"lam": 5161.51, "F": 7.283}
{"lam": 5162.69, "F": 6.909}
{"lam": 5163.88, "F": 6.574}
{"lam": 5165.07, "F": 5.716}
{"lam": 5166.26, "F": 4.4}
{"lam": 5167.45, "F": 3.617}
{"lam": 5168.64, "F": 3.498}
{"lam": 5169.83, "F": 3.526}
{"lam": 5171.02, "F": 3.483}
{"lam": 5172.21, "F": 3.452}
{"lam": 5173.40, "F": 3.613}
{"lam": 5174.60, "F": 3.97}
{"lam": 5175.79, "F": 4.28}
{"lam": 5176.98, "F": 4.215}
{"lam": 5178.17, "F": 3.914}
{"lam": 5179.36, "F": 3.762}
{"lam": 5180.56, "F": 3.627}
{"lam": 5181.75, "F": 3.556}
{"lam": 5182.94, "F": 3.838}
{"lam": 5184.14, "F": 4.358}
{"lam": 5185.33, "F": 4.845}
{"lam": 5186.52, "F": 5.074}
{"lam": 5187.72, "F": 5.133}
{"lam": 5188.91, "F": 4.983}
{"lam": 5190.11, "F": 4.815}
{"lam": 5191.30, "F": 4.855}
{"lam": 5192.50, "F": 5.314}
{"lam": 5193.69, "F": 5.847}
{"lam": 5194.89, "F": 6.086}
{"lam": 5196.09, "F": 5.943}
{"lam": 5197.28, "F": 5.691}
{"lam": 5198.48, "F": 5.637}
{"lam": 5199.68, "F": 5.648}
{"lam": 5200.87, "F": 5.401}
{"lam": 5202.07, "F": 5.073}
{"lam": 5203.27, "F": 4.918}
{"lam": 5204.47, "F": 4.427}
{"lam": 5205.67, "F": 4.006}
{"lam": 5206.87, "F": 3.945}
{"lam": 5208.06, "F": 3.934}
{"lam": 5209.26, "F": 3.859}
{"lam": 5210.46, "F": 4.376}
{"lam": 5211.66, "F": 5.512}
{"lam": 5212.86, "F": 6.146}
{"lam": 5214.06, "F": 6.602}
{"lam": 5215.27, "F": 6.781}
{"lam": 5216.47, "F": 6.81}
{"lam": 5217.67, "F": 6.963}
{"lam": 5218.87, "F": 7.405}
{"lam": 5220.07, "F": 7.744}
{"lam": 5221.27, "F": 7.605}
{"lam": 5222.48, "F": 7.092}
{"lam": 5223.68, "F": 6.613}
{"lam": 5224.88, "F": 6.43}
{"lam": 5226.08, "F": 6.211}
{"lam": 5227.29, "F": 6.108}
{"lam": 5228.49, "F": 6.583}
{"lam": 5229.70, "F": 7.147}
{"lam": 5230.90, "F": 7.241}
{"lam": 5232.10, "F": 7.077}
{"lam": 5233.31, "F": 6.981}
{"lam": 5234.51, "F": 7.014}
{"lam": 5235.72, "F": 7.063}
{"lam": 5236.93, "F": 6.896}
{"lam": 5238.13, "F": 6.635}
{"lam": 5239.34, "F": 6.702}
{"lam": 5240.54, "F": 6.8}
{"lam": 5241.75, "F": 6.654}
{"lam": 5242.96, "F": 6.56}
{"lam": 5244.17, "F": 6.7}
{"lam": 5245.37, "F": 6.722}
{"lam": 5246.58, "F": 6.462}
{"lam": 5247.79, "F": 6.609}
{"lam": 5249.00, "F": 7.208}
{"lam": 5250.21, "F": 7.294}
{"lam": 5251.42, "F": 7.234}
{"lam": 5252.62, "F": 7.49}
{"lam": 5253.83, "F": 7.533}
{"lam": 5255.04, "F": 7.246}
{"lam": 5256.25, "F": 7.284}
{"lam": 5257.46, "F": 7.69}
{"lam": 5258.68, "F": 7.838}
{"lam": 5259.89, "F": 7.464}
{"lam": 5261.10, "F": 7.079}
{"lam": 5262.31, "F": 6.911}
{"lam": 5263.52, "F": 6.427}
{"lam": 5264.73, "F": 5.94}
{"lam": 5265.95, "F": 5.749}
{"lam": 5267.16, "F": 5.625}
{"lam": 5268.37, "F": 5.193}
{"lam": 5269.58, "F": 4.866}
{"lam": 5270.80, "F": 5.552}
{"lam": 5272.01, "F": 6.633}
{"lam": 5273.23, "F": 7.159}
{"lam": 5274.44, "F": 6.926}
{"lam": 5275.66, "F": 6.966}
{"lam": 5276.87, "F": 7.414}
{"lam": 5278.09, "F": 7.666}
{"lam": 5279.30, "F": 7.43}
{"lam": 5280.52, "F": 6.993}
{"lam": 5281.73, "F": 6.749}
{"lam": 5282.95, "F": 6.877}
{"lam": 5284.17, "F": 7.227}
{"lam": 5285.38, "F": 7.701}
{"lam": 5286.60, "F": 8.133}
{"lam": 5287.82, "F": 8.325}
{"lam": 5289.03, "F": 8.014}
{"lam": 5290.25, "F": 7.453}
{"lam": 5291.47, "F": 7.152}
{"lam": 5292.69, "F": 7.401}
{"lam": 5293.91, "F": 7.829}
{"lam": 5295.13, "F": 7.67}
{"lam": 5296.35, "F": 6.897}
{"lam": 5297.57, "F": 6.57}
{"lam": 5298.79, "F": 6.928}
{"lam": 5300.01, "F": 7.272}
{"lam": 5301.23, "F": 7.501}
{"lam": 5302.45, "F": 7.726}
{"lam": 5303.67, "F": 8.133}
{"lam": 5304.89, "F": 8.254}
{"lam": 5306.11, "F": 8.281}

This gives 3.6 AA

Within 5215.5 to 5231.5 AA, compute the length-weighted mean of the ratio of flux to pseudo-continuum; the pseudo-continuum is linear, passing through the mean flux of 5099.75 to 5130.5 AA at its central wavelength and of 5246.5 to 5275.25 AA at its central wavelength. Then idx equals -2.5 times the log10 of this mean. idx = -0.09 mag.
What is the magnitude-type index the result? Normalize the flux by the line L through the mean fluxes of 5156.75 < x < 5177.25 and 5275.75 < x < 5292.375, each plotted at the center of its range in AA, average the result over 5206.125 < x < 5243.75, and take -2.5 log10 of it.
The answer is -0.03 mag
